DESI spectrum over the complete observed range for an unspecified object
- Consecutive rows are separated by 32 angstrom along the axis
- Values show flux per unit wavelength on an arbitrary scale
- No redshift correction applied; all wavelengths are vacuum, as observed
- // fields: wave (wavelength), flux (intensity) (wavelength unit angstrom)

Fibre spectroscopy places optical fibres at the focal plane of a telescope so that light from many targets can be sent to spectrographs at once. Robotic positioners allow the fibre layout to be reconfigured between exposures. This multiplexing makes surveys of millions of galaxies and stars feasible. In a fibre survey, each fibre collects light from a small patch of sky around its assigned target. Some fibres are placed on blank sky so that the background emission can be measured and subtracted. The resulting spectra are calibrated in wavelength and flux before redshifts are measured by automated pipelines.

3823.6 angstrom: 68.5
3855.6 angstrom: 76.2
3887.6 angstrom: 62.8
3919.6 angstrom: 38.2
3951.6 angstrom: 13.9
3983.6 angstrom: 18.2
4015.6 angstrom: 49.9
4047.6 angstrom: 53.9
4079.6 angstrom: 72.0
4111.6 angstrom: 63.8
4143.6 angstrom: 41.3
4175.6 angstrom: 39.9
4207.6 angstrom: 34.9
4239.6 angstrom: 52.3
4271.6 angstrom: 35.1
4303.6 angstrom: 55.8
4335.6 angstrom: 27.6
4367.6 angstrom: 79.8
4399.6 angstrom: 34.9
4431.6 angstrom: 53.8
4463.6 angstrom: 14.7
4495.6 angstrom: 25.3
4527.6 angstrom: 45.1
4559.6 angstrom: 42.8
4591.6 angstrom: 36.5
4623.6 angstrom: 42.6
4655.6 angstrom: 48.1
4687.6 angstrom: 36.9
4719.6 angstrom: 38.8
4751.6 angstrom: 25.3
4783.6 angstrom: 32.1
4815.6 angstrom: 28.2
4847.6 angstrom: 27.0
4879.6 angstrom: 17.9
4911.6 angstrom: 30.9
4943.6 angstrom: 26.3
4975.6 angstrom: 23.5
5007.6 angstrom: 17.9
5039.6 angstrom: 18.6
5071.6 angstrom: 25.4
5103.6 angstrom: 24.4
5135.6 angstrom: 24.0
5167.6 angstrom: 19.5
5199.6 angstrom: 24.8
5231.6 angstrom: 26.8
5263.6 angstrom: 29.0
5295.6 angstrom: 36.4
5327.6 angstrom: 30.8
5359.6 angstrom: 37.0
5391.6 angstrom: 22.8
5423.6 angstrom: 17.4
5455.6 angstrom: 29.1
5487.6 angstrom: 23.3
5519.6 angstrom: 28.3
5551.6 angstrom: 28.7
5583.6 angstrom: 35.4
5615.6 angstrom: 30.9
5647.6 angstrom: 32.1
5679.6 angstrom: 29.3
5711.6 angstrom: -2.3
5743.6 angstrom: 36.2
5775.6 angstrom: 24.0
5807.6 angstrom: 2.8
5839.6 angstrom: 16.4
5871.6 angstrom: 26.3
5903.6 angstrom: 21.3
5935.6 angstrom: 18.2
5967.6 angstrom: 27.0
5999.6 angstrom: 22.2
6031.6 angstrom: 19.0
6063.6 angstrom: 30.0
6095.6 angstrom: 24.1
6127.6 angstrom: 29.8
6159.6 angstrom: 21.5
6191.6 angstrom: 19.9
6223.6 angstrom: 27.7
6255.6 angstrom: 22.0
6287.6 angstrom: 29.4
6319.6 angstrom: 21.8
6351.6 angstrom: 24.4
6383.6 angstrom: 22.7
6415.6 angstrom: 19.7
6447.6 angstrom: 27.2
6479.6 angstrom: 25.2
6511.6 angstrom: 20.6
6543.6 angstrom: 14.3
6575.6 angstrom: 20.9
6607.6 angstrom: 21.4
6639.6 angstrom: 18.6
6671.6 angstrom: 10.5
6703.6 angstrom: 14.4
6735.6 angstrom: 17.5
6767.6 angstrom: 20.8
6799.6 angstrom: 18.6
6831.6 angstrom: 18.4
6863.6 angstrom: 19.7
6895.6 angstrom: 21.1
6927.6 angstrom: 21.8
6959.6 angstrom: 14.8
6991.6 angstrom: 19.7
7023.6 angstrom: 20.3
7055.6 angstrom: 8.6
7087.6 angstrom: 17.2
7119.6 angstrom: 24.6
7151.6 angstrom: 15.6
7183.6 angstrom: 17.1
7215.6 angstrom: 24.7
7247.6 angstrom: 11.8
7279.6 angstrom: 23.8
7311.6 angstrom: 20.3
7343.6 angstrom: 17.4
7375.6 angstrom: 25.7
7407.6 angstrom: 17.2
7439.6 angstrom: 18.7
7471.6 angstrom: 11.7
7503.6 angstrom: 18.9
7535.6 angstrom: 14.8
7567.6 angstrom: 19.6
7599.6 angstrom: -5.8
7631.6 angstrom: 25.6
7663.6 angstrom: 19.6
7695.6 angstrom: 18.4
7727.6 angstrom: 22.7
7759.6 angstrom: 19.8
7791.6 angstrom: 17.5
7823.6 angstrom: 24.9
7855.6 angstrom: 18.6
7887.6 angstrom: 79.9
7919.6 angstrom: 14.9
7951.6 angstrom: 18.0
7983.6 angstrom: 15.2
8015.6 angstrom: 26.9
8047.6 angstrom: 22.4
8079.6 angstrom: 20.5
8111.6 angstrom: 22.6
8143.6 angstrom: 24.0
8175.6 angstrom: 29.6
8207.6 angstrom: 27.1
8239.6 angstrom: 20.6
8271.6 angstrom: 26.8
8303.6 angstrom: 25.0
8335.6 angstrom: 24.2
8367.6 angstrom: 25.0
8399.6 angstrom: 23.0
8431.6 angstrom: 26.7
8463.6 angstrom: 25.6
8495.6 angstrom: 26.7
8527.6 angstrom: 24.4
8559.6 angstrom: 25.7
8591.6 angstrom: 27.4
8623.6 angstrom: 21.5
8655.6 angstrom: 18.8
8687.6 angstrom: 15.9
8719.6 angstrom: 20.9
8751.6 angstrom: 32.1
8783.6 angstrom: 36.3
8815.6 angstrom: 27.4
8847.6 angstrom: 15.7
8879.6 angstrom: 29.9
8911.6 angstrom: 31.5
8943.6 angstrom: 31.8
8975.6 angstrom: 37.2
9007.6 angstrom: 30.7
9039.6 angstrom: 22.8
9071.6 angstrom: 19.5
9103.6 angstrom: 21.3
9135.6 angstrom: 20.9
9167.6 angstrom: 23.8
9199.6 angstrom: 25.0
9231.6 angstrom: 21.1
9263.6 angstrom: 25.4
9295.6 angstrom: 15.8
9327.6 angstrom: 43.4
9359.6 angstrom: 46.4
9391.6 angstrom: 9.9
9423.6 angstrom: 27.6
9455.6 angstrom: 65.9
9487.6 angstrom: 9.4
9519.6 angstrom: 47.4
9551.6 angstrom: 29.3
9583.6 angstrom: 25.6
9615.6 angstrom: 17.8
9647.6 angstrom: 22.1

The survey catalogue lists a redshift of 1.12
